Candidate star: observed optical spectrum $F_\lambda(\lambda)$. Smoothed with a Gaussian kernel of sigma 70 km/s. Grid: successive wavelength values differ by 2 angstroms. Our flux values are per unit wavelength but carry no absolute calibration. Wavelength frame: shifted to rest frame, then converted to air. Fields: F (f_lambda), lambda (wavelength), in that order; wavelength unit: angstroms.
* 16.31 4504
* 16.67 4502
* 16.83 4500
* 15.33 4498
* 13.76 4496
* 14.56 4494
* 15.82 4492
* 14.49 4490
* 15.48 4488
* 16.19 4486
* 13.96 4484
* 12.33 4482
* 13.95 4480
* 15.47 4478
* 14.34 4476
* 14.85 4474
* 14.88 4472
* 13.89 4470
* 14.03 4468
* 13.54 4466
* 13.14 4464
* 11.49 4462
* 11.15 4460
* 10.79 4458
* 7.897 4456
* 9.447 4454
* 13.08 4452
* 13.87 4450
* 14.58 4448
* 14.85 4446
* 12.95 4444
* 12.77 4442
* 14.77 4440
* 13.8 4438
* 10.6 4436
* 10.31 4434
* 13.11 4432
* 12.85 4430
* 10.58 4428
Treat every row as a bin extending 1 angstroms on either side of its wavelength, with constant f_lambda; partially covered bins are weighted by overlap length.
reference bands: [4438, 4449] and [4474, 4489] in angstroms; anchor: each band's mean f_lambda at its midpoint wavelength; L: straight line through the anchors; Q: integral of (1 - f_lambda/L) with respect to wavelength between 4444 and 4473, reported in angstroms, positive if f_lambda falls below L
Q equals 3.2 angstroms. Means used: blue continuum 14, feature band 12.6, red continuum 14.6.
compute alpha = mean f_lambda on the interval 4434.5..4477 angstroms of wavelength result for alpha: 12.9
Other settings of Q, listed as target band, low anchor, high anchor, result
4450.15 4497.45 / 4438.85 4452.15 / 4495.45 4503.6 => 4.7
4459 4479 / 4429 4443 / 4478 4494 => 0.4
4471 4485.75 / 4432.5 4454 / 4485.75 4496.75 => 0.1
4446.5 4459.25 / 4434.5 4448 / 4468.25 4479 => 1.9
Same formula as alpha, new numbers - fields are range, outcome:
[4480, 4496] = 14.6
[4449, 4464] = 11.2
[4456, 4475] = 12.8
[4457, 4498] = 13.9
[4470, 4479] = 14.8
